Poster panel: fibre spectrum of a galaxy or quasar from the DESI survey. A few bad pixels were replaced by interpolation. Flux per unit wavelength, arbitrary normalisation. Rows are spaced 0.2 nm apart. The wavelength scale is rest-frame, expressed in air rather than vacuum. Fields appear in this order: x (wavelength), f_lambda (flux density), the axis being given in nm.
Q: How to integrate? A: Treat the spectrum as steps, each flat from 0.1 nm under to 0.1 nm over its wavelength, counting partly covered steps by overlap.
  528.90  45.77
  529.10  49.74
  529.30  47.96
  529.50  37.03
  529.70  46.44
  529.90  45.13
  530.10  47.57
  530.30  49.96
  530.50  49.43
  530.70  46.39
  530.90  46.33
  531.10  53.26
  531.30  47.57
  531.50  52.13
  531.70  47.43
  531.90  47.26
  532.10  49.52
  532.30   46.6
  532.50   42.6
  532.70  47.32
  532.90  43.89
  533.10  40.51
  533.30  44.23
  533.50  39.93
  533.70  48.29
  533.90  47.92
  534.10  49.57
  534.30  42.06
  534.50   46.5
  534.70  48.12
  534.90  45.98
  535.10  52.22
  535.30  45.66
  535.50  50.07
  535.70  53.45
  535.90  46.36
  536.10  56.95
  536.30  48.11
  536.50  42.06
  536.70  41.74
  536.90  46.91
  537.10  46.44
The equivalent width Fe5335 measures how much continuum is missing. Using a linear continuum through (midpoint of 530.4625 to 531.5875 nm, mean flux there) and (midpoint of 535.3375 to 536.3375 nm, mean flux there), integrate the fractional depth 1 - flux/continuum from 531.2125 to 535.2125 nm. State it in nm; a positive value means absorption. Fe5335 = 0.27 nm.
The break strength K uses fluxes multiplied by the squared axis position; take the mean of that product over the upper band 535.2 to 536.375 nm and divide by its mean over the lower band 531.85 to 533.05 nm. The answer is 1.11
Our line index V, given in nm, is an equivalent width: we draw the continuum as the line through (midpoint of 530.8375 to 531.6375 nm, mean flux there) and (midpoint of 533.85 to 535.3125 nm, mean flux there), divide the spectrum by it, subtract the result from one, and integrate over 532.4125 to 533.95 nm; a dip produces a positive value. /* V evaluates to 0.13 nm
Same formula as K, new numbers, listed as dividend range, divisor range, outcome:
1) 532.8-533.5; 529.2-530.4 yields 0.94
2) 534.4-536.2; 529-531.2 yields 1.07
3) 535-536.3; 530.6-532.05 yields 1.06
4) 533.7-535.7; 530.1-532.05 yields 0.99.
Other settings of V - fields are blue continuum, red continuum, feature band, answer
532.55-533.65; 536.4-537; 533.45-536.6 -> -0.315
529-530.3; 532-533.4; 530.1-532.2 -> -0.157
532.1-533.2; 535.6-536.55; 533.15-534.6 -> 0.036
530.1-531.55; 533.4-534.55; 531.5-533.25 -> 0.054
